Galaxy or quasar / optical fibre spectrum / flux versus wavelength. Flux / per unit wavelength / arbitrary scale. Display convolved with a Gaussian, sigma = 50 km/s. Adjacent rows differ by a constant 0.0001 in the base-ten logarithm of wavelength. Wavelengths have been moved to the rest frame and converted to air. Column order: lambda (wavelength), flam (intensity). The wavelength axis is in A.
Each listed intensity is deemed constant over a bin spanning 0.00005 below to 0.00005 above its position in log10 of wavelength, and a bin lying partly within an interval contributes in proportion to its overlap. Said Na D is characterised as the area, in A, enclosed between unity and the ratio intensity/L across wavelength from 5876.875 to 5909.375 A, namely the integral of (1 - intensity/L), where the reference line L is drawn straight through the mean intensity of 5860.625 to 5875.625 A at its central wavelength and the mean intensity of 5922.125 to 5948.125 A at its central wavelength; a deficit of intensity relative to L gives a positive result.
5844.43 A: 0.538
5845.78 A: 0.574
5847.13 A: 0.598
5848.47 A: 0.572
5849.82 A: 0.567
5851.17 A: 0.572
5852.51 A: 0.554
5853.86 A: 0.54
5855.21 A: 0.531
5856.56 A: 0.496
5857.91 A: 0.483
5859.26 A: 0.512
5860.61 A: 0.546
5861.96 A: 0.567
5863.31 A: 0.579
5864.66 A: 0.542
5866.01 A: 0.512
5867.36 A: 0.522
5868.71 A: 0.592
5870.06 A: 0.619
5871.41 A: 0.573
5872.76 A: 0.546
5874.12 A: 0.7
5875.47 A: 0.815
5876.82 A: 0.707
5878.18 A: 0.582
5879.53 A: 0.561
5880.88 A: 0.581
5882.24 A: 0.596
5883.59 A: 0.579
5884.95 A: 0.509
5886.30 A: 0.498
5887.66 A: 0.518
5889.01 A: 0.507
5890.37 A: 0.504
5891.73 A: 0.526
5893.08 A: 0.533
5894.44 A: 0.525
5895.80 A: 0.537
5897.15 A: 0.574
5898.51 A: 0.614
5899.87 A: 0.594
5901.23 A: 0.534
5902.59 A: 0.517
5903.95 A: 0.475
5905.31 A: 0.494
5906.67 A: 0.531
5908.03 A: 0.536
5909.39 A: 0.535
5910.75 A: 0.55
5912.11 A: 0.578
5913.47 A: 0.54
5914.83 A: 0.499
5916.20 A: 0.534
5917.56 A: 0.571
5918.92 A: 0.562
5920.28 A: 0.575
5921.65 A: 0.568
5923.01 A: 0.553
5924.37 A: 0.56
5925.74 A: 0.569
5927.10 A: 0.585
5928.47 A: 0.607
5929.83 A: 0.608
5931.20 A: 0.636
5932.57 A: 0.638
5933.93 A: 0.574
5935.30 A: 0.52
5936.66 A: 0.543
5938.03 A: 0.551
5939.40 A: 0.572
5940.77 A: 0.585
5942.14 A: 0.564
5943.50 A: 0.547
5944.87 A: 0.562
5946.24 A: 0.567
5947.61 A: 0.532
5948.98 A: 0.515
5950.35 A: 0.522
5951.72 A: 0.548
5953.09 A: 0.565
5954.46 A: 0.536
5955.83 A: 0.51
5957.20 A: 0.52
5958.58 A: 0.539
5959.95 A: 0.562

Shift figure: 2.2 A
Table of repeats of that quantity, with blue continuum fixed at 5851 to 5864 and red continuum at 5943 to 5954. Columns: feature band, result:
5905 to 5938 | -1.19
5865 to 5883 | -2.30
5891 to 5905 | -0.04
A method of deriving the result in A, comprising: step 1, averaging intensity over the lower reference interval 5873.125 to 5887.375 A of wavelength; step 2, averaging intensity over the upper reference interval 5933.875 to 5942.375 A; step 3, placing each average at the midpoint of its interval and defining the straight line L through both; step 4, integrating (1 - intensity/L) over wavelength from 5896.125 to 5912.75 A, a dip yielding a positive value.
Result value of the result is 1.2 A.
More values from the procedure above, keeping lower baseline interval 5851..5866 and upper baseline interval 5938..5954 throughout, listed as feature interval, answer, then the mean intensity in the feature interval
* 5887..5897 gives 0.33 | 0.525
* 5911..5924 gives -0.15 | 0.554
